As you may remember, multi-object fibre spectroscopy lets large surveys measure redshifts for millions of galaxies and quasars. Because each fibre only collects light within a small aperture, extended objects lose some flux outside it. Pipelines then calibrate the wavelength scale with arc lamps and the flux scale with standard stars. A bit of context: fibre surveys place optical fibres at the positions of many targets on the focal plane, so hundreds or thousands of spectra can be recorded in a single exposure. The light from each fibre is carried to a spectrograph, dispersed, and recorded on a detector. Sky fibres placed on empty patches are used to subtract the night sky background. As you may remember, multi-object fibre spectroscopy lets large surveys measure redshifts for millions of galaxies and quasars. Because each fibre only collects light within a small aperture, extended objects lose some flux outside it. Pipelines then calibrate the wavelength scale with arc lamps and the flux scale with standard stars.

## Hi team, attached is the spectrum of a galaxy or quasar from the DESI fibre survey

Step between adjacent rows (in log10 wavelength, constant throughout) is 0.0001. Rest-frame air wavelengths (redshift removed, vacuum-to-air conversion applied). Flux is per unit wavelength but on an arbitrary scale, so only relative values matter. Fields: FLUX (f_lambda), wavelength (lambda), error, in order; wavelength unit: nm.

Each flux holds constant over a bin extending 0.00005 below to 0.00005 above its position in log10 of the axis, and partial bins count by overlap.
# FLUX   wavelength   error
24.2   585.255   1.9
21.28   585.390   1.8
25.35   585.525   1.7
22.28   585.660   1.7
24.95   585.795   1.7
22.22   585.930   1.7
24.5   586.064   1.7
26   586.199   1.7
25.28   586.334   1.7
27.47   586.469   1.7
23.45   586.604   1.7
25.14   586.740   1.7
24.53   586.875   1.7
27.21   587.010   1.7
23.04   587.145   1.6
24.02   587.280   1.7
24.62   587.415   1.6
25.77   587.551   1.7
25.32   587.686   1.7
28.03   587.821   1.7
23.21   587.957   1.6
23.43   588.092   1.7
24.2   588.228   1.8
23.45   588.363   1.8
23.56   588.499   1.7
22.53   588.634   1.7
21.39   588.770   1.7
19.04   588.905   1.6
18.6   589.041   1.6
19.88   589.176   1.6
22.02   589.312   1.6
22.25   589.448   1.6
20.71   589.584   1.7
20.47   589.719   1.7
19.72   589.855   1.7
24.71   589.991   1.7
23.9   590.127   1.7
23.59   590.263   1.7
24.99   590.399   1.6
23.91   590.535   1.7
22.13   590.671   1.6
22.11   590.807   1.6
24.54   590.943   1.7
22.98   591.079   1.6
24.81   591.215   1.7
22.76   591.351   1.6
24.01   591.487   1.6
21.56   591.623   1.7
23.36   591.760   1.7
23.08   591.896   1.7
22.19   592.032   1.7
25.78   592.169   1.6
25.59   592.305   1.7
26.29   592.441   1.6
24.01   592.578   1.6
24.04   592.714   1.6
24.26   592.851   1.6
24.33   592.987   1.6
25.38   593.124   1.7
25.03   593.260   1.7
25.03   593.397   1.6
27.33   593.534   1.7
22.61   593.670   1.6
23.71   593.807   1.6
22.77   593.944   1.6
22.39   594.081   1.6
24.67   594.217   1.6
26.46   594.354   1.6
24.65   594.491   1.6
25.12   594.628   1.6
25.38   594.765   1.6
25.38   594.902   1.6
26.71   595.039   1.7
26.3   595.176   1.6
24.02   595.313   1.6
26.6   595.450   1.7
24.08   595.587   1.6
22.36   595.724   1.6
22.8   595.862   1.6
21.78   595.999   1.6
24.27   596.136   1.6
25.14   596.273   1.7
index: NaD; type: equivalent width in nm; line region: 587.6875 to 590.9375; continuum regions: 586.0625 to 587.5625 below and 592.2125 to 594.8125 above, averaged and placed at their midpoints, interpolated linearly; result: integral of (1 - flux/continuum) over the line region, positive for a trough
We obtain 0.30 nm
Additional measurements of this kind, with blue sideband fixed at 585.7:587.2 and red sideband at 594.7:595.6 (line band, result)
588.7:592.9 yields 0.395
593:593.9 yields 0.024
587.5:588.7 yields 0.030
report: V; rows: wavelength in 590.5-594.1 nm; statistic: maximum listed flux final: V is 27.33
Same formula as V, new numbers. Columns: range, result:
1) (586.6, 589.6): 28.03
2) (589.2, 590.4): 24.99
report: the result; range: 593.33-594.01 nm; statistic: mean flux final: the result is 24.3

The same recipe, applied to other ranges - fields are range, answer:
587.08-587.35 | 23.6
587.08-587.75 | 24.6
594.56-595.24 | 25.8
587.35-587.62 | 25.2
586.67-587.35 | 24.8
